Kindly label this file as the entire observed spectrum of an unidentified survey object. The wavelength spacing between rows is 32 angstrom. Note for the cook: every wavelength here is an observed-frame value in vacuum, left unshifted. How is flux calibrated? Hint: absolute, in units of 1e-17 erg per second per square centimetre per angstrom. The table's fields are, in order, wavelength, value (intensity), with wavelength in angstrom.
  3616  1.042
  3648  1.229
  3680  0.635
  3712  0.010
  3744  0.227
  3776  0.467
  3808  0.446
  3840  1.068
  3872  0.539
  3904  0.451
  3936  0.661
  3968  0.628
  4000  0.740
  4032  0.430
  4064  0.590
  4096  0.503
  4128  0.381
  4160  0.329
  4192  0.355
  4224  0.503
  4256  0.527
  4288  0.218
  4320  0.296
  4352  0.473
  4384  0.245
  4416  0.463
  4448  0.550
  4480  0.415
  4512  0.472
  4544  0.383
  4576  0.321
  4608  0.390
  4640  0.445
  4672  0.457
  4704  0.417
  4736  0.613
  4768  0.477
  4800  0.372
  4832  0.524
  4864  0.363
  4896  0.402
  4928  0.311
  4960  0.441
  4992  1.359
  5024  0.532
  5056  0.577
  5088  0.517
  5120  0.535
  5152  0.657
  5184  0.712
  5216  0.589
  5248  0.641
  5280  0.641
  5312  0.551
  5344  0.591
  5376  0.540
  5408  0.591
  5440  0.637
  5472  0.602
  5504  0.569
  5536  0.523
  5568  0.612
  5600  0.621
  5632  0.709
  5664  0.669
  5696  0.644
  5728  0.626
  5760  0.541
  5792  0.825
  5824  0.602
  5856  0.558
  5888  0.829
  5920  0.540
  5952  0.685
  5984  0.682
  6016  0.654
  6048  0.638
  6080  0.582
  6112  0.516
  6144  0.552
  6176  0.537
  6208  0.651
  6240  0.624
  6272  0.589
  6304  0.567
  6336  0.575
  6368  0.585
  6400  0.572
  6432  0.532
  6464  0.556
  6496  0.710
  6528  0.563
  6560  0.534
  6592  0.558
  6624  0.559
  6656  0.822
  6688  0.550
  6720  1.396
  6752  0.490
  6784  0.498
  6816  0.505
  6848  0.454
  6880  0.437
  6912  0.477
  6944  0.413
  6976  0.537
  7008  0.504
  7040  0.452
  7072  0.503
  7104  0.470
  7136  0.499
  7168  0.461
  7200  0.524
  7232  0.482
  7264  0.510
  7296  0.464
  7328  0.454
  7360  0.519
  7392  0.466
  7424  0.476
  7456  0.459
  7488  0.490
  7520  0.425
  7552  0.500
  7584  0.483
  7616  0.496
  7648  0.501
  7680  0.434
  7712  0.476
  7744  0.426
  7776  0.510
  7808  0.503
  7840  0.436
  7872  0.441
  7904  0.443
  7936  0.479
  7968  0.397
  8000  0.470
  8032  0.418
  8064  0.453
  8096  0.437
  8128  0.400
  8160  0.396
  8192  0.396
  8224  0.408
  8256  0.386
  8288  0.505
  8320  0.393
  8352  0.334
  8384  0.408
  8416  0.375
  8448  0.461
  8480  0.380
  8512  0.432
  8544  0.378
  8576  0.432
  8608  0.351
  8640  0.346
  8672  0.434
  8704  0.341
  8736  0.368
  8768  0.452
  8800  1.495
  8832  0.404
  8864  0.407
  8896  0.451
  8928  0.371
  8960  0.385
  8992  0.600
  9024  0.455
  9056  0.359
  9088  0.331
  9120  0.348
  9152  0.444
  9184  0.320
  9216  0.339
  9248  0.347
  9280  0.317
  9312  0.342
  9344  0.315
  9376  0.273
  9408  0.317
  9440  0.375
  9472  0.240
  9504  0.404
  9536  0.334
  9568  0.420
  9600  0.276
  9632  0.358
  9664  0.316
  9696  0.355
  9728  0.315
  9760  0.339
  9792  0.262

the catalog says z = 0.34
